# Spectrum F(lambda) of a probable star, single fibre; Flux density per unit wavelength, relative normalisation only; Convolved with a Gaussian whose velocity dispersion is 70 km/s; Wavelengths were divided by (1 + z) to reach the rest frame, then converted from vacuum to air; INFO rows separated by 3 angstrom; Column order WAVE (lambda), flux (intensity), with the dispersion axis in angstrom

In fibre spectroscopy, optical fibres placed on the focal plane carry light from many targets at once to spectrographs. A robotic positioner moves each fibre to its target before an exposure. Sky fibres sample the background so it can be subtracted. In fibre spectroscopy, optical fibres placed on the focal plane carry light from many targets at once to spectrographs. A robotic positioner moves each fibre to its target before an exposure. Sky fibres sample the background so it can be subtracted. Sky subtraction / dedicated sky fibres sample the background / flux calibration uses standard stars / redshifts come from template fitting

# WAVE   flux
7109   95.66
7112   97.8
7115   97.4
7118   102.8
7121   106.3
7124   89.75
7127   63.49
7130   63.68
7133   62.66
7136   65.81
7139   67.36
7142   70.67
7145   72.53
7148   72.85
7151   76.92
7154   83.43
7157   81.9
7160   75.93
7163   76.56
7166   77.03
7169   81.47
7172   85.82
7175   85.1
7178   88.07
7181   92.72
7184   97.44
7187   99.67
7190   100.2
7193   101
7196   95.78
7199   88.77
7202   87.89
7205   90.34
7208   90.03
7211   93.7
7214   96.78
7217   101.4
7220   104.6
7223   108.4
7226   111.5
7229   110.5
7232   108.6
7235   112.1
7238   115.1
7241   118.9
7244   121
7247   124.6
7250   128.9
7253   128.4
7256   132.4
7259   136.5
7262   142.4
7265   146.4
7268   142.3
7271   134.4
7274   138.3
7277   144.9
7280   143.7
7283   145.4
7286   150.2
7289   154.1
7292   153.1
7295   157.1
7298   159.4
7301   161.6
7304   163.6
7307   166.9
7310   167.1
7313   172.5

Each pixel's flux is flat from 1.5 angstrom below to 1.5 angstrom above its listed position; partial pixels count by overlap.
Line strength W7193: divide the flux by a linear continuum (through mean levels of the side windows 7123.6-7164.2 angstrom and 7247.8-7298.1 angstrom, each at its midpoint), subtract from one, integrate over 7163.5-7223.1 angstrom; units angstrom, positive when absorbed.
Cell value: 3.9 angstrom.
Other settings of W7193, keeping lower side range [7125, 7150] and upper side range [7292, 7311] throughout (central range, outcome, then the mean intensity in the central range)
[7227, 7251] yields 1.7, 117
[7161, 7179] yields 1.0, 82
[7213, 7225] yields 1.2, 103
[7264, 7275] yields 0.2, 140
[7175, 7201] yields 0.5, 94.7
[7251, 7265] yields 0.1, 136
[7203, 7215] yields 1.8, 92.3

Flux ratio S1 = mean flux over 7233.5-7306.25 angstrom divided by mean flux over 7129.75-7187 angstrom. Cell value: 1.78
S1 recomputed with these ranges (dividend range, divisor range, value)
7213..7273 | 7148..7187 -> 1.45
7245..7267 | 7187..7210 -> 1.43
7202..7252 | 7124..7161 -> 1.50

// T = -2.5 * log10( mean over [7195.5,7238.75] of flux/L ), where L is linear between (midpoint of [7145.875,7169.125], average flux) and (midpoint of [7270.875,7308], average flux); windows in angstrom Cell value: 0.11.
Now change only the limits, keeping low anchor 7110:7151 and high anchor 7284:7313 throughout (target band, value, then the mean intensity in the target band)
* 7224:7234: 0.15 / 110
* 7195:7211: 0.25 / 90.7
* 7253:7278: 0.04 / 139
